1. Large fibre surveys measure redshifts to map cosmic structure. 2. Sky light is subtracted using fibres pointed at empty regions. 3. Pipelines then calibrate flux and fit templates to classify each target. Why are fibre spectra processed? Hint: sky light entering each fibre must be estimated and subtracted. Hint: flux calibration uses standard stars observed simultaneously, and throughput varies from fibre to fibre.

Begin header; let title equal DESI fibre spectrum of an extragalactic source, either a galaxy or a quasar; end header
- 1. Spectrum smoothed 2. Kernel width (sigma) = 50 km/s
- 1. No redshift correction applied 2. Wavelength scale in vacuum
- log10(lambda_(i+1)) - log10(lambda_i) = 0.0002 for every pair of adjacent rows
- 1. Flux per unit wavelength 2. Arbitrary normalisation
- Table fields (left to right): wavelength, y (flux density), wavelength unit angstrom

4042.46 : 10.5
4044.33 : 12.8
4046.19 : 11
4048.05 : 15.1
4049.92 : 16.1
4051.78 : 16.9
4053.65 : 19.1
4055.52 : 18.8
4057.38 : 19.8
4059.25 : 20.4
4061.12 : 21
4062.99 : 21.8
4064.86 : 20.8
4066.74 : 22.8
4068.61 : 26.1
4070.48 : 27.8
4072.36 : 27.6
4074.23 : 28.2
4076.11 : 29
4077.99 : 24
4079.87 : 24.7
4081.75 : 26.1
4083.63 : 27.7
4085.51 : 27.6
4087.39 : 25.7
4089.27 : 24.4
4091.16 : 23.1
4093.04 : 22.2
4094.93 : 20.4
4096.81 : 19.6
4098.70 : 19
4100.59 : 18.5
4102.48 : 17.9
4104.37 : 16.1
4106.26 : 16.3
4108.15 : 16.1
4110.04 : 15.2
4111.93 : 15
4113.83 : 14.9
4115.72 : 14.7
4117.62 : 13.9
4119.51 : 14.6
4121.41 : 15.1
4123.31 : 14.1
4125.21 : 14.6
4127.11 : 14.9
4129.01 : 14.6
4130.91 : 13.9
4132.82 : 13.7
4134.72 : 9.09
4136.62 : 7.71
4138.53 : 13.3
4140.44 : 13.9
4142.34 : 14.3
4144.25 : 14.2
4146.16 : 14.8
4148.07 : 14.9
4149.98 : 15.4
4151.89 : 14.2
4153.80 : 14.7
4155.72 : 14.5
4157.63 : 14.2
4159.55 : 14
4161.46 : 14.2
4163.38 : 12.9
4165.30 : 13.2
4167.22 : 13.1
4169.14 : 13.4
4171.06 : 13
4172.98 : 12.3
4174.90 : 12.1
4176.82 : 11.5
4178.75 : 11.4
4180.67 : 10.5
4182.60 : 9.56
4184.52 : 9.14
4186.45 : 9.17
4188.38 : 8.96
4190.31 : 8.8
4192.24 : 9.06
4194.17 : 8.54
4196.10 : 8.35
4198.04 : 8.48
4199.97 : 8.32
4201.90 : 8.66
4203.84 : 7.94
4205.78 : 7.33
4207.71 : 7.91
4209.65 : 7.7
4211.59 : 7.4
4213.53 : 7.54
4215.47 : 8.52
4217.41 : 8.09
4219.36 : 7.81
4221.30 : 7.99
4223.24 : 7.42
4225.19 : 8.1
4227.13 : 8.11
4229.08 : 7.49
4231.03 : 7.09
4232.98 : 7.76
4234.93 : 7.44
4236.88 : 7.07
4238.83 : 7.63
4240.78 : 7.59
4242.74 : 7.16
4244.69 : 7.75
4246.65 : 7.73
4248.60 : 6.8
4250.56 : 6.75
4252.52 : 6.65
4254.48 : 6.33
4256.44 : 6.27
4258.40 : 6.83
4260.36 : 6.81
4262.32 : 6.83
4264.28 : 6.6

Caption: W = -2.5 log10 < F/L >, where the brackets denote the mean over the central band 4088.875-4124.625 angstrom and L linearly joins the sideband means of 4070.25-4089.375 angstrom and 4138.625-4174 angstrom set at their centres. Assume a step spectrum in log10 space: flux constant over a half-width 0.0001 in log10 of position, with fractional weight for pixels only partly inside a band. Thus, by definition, 0.28 mag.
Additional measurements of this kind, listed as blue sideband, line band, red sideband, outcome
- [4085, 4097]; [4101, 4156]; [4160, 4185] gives 0.244 mag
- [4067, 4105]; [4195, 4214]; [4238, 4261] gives 0.411 mag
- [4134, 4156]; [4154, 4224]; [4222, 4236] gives 0.040 mag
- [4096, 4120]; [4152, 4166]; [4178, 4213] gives -0.177 mag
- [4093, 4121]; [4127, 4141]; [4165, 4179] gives 0.202 mag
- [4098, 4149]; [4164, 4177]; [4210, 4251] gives -0.107 mag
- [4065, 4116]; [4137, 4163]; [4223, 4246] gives 0.128 mag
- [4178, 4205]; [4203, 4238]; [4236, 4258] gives 0.039 mag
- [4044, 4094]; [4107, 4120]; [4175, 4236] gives 0.192 mag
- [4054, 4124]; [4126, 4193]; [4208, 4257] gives 0.138 mag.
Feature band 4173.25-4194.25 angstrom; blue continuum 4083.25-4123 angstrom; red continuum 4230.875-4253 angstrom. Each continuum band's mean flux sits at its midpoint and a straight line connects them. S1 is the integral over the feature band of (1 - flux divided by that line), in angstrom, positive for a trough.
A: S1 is 3.7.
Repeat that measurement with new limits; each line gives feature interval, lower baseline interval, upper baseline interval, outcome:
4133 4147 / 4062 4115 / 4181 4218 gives 2.8 angstrom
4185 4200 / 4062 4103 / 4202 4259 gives 3.8 angstrom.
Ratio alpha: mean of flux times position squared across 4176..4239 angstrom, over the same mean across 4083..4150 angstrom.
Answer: 0.53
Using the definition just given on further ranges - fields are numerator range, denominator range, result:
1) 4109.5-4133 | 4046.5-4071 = 0.75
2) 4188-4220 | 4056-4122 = 0.41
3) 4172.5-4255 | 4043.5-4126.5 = 0.44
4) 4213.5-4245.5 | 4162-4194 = 0.71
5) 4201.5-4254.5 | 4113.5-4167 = 0.57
